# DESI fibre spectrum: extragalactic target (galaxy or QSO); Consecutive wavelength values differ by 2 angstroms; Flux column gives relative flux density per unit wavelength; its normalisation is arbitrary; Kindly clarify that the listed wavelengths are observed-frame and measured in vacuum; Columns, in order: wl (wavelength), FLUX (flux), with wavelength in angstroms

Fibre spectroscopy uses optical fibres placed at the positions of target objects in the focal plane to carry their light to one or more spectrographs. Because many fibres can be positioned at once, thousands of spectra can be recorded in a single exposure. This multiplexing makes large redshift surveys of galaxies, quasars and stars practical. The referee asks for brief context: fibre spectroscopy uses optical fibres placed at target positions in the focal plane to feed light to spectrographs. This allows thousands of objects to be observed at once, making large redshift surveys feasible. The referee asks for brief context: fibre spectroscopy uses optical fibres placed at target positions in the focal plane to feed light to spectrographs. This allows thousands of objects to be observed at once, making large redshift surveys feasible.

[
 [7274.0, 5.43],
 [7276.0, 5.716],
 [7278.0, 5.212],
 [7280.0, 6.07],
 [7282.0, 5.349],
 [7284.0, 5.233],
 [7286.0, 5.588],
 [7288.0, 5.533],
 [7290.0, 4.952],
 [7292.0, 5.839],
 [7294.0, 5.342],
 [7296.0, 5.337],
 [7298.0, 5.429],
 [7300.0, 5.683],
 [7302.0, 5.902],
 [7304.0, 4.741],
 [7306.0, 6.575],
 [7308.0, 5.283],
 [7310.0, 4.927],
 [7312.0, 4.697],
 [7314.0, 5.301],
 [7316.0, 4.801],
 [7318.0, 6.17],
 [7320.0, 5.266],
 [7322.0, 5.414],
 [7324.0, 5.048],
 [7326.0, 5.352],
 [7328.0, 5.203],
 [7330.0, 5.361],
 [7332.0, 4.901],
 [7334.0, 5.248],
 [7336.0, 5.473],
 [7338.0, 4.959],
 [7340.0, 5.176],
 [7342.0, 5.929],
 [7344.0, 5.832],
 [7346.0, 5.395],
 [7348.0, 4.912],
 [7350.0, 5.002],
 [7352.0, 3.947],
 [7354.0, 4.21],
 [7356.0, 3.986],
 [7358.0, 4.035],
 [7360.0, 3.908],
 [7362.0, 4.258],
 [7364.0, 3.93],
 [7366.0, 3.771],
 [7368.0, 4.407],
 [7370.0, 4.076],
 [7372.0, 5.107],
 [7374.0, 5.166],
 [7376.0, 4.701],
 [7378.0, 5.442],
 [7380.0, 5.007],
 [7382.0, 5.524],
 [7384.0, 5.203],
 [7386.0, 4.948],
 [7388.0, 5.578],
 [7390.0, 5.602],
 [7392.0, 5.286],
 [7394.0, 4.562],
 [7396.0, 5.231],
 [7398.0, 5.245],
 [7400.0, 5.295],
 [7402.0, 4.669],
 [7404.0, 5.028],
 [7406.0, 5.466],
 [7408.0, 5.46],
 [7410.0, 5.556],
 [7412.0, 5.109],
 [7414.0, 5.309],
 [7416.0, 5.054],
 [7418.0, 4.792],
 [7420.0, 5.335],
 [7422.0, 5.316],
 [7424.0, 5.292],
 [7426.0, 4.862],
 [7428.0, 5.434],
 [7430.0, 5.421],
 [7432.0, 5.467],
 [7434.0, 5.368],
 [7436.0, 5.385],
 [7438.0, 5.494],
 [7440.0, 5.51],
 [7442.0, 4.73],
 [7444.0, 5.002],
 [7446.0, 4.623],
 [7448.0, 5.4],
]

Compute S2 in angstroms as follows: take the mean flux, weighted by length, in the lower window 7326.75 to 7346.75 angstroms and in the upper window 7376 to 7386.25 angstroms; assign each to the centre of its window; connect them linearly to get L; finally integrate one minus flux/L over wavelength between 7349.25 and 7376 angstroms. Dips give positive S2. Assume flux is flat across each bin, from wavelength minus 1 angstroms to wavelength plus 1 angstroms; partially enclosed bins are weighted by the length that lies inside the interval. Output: 4.9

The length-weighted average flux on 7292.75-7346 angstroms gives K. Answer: 5.36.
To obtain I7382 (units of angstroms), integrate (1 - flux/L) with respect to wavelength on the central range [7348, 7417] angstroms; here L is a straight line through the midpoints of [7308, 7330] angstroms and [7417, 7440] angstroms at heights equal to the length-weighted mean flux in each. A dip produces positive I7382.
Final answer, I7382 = 5.4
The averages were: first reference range 5.23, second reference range 5.3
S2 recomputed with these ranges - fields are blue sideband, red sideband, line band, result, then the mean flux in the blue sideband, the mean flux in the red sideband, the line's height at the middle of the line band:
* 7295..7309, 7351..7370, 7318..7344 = -2.86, 5.56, 4.05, 4.81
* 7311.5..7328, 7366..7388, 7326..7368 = 2.78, 5.27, 4.93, 5.11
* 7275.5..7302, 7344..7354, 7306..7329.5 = -0.44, 5.49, 4.86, 5.19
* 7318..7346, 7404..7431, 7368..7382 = 1.00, 5.35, 5.25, 5.3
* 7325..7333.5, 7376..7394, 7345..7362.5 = 2.73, 5.21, 5.25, 5.22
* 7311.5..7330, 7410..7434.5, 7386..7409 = 0.17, 5.27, 5.24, 5.25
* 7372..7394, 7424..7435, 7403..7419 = 0.14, 5.21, 5.31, 5.27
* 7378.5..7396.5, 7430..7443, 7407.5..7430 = 0.26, 5.22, 5.33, 5.29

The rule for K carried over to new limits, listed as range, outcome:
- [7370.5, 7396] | 5.16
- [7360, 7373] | 4.23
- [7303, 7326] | 5.3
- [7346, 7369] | 4.27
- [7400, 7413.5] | 5.22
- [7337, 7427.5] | 4.96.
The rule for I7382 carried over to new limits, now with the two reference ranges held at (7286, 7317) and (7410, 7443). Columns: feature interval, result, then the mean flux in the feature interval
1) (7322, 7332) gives 0.2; 5.22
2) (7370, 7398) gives 0.8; 5.14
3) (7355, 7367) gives 3.0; 3.98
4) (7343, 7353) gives 0.6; 5.02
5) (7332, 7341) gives 0.3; 5.18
